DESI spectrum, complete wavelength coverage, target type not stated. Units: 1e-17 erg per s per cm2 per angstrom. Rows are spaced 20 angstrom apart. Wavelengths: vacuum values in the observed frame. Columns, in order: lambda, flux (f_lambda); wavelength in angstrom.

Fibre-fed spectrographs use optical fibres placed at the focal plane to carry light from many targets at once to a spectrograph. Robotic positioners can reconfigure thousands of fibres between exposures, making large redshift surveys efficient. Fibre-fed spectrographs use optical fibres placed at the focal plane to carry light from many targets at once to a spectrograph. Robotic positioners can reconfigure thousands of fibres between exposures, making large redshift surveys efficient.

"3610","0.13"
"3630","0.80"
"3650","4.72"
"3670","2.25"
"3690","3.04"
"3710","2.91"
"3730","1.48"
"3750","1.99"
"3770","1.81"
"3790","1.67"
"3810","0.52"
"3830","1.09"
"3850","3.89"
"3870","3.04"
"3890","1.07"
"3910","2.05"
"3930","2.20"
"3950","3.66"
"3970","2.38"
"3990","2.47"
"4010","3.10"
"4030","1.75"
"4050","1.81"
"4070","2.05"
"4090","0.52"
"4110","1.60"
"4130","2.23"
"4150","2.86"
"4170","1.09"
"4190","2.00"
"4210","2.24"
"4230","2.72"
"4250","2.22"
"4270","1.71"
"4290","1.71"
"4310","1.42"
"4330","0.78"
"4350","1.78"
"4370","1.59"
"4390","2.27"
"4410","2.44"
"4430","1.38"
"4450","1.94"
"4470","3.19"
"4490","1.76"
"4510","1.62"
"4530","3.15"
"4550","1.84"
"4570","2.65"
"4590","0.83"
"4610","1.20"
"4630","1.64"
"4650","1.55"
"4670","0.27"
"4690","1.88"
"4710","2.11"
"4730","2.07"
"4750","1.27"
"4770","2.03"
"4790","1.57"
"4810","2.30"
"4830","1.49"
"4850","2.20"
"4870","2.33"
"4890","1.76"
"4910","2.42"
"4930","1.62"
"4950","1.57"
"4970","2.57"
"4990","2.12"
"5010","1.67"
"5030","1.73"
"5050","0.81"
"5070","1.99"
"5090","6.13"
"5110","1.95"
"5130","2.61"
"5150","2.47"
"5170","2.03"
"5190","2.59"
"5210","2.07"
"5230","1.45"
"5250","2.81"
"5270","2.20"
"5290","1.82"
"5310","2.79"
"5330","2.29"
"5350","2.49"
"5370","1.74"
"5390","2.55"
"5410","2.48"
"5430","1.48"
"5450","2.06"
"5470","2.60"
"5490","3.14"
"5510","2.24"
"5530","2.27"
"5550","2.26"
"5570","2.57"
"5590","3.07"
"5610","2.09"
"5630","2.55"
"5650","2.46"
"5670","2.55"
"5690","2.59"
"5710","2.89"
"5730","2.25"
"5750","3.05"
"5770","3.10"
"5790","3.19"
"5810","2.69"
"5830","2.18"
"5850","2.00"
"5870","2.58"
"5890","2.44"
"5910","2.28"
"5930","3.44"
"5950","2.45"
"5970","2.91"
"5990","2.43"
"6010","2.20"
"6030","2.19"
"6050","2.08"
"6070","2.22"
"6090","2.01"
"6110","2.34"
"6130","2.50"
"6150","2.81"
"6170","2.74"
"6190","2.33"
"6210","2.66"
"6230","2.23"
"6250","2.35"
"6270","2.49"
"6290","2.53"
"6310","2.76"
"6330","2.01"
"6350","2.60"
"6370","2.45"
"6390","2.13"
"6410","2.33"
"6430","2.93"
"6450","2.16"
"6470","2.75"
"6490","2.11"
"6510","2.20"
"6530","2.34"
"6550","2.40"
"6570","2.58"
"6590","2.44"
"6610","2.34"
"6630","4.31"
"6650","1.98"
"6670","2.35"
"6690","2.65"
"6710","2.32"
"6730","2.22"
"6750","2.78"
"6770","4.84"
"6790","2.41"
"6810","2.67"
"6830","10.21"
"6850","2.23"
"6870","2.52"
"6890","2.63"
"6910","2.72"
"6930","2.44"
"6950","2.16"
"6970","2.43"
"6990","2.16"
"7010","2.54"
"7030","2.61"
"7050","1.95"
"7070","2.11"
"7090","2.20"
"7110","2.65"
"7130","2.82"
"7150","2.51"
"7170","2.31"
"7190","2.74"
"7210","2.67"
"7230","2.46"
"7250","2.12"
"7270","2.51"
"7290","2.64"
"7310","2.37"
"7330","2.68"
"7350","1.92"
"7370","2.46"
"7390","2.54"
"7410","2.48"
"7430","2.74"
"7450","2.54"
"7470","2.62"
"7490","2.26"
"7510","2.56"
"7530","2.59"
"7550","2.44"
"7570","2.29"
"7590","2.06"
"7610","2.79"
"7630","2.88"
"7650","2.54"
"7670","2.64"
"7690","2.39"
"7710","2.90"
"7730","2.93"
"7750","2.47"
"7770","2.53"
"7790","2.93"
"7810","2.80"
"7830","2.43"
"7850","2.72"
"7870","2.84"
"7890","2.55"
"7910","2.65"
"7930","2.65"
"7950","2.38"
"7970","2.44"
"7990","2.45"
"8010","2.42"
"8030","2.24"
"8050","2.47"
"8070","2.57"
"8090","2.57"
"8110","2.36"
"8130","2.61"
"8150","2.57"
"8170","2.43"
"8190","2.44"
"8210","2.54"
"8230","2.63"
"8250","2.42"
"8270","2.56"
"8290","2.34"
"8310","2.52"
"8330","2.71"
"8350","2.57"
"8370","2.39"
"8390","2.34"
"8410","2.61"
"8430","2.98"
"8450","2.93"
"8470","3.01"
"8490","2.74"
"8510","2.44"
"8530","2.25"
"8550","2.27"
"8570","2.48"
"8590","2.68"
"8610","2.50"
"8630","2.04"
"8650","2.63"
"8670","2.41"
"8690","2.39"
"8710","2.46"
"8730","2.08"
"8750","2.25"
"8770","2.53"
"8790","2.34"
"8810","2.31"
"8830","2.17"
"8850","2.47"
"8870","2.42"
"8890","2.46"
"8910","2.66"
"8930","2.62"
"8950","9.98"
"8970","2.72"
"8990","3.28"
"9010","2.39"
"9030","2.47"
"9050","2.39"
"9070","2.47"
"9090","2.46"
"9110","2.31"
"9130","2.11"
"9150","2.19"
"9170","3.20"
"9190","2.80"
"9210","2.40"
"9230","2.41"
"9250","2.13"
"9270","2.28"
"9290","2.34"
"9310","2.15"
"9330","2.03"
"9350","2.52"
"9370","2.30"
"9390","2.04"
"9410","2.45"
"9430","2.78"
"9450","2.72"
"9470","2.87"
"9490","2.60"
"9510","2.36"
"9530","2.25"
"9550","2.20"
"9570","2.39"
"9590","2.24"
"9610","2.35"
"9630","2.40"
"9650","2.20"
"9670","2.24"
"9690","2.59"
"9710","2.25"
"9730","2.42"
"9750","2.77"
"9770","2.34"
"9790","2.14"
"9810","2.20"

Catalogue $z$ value 0.364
